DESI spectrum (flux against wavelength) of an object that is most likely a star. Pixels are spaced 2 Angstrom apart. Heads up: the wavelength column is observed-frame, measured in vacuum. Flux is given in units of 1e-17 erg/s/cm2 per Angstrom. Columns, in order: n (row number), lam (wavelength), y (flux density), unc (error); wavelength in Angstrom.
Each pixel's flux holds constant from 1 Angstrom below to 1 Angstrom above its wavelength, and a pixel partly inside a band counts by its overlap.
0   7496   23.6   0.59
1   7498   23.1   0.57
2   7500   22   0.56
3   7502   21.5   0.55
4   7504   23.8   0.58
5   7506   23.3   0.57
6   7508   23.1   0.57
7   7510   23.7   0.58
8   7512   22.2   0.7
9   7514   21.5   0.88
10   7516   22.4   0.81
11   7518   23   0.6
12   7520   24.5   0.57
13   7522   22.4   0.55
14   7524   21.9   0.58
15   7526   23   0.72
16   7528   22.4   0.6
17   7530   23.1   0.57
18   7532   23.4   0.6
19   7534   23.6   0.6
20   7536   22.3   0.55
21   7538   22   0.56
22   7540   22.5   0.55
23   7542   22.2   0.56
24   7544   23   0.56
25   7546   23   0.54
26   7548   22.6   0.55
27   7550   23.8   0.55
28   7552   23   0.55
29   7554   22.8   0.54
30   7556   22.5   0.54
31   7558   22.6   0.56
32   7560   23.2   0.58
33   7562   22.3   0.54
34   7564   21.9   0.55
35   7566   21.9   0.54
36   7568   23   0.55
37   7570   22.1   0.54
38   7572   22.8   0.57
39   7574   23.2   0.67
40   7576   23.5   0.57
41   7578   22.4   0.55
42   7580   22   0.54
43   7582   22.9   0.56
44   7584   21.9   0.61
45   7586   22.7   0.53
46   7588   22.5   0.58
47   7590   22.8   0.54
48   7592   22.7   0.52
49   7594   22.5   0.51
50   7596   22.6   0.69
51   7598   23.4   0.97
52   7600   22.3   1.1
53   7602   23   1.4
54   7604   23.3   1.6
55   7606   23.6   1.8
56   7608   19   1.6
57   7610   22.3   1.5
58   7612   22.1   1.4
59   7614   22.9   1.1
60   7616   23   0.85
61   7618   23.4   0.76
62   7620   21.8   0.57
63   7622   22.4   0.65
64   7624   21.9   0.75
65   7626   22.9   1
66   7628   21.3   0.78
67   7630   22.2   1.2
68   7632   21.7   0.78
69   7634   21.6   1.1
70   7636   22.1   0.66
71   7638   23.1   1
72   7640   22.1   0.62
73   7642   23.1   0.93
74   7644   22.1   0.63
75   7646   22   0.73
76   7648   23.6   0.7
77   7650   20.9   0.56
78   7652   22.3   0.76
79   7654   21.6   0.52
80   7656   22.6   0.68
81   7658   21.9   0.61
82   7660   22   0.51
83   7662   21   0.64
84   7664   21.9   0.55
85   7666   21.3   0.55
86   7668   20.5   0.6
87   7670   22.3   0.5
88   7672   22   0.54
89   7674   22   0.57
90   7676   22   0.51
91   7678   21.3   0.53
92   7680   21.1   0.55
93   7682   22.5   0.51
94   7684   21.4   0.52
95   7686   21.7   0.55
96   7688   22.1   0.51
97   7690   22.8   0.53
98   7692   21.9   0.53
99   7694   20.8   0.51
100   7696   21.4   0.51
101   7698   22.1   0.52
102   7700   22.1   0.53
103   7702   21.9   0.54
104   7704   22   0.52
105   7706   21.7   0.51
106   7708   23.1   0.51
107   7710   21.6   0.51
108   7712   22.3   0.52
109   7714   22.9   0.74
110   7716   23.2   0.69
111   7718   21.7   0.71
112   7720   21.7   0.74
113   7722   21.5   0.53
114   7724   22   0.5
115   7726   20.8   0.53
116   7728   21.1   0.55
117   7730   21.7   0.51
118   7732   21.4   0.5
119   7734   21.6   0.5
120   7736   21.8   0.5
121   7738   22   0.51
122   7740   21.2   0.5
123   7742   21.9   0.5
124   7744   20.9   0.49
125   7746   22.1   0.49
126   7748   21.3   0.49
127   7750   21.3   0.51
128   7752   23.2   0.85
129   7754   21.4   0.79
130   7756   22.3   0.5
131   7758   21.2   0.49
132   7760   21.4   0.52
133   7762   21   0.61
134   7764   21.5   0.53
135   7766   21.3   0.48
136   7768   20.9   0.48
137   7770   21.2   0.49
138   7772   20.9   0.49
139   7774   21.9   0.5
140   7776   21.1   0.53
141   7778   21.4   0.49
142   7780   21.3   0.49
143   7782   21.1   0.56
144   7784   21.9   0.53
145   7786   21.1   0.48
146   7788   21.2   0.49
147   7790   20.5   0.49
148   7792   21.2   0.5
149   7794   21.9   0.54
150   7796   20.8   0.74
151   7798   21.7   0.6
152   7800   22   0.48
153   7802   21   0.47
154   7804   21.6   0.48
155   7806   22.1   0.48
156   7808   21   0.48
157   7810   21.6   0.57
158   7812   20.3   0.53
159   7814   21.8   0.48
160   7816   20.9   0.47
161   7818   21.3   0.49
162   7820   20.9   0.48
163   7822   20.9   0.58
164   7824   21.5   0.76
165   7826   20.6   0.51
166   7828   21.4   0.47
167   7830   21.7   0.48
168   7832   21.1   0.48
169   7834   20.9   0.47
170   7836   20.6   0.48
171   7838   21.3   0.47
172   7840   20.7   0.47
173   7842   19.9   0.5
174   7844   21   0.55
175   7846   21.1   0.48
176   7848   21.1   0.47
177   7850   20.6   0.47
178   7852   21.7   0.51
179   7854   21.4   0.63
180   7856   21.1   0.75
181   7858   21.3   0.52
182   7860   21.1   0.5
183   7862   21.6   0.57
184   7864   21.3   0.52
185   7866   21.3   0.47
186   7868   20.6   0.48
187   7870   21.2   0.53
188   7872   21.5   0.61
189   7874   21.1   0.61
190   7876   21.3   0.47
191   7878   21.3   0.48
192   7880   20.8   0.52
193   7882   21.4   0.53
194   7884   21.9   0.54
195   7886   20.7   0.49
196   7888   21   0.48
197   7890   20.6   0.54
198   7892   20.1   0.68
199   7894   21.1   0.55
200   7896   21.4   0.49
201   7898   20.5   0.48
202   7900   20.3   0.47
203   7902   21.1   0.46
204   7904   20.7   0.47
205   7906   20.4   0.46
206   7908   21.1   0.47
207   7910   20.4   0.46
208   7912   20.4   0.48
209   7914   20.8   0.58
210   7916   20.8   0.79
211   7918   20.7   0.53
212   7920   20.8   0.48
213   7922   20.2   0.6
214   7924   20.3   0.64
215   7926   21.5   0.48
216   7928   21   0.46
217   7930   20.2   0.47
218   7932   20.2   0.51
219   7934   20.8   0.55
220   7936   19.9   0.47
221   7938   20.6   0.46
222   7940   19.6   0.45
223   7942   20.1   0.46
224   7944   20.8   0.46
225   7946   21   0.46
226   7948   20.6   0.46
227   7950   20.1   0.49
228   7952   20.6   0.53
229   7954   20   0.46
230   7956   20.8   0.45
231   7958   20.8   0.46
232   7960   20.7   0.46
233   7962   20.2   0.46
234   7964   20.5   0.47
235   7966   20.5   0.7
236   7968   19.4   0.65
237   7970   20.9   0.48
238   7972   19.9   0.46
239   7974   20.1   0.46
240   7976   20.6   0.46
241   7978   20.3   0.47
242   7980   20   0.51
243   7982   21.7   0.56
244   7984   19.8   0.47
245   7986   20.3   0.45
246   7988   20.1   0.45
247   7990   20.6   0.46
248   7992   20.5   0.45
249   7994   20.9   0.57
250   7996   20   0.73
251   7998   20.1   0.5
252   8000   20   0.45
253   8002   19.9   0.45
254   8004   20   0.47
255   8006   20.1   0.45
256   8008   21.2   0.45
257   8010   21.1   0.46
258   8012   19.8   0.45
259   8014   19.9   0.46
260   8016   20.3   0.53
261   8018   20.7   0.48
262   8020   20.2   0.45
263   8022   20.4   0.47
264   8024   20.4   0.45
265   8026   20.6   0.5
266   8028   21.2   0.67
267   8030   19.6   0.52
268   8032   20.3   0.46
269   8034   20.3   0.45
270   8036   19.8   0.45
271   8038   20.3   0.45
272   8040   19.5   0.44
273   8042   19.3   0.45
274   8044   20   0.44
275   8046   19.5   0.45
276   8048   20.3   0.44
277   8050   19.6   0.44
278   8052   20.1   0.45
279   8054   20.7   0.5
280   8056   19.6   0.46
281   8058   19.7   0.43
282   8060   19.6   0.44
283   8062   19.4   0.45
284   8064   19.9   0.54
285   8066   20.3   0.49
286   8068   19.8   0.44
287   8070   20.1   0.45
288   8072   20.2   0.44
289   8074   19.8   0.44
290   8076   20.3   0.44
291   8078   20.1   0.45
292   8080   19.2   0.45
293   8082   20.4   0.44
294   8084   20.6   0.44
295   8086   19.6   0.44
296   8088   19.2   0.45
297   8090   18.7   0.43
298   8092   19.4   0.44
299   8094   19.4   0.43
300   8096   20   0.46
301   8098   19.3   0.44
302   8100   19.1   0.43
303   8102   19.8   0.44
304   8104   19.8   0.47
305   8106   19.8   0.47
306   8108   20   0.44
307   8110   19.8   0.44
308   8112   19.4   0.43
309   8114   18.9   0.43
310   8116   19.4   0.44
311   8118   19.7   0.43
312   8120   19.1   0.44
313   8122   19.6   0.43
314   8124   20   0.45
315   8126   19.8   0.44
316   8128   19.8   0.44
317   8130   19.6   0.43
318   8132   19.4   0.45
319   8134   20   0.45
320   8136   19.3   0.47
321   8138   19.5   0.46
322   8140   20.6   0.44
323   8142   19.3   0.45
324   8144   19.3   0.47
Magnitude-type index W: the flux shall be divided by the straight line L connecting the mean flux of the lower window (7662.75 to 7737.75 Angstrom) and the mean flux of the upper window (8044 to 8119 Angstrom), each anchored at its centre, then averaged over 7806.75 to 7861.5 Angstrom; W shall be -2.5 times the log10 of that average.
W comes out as 0.00 mag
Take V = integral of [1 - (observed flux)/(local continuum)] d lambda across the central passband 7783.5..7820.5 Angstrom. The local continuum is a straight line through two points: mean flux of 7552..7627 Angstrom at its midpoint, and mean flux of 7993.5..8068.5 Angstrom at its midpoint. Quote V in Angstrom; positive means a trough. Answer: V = 0.1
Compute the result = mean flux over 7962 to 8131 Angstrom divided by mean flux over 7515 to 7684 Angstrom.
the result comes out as 0.89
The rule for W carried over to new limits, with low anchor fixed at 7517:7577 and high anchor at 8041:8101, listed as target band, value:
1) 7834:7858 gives 0.005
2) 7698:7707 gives -0.003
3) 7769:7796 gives 0.008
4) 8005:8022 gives -0.017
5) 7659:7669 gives 0.039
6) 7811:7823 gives 0.011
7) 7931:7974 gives 0.004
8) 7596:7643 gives 0.000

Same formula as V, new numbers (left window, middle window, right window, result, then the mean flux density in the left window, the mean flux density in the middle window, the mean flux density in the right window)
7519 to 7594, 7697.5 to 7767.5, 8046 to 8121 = -0.17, 22.7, 21.8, 19.7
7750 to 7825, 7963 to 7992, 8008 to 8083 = 0.10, 21.4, 20.3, 20.1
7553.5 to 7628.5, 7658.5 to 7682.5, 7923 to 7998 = 0.46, 22.5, 21.6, 20.4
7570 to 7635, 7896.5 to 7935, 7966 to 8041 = 0.21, 22.5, 20.7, 20.3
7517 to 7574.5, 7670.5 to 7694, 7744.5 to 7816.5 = 0.12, 22.8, 21.9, 21.4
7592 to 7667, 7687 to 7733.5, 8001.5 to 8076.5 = -0.17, 22.2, 21.9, 20.1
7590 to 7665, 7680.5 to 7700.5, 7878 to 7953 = 0.07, 22.3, 21.9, 20.7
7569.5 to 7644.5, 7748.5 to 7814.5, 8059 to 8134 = 0.24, 22.5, 21.4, 19.7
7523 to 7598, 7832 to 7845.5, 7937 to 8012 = 0.23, 22.7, 20.8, 20.4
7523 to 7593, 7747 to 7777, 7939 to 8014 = 0.12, 22.7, 21.5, 20.4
